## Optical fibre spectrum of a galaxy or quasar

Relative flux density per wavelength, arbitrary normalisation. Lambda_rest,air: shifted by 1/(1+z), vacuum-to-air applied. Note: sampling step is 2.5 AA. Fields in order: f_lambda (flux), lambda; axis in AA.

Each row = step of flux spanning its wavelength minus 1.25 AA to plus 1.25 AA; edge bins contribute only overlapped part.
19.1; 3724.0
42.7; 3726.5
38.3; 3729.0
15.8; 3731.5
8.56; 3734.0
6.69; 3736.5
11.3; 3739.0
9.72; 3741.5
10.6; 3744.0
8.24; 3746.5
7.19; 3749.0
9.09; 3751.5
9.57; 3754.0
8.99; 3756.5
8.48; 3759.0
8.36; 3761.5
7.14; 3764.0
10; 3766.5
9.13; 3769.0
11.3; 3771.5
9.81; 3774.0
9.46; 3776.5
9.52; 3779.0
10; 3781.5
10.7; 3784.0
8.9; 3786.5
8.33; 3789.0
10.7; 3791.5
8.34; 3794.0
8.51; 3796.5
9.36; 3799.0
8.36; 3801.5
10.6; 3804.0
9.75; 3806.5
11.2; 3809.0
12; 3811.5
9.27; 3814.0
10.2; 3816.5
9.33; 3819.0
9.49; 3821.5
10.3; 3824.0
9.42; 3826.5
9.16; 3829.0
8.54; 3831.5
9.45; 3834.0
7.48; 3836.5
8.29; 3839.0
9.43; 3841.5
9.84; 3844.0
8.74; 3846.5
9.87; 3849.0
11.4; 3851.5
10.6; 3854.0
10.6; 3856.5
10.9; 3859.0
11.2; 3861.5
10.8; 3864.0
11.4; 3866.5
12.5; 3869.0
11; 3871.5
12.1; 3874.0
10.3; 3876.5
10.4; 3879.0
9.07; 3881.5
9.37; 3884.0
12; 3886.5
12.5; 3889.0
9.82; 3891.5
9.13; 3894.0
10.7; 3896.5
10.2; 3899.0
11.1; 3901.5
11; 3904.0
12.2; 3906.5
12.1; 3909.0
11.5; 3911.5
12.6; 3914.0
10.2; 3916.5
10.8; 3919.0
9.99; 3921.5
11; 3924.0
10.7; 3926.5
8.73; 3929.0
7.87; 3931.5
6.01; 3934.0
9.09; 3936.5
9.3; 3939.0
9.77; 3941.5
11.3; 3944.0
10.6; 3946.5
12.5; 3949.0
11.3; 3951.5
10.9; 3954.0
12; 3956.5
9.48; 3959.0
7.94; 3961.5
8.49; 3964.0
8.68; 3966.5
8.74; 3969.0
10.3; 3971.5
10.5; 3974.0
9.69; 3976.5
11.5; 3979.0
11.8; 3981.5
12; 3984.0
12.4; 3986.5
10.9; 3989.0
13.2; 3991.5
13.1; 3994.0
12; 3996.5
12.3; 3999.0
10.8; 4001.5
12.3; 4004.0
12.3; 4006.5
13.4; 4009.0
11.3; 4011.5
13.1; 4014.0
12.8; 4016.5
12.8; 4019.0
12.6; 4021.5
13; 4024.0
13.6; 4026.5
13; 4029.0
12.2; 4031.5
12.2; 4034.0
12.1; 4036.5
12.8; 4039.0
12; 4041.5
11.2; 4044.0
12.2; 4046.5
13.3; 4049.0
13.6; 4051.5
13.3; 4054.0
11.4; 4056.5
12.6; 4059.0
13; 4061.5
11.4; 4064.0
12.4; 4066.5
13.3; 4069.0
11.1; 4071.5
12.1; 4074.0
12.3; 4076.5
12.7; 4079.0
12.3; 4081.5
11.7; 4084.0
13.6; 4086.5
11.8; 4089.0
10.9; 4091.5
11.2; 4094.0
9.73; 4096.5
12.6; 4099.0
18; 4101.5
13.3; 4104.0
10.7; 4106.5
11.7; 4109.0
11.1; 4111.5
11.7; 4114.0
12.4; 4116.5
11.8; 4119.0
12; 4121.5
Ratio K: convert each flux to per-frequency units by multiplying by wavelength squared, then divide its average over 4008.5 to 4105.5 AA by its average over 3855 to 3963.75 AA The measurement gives 1.28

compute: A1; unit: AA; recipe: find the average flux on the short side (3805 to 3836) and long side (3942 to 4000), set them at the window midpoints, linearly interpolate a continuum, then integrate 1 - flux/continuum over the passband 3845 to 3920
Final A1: -4.5 AA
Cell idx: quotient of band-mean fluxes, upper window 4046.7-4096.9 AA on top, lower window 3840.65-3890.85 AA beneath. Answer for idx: 1.1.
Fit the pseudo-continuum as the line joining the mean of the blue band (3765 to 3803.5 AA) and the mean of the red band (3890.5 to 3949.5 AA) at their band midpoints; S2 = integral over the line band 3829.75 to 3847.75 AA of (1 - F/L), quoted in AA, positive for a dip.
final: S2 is 1.8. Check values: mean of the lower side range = 9.5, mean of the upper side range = 10.3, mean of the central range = 8.83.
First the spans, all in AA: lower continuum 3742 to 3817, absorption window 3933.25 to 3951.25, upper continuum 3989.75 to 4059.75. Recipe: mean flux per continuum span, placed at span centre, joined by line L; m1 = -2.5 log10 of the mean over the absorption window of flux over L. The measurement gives 0.15 mag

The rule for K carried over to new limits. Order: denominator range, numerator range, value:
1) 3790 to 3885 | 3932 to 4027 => 1.20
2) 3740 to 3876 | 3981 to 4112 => 1.43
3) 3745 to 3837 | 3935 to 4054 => 1.37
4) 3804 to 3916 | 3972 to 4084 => 1.28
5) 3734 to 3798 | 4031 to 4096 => 1.55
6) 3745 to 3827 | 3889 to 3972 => 1.17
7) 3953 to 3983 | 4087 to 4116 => 1.29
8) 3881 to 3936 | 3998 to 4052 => 1.27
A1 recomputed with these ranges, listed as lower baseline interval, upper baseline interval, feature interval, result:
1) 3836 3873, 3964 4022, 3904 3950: 2.7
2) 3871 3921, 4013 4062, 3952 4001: 4.3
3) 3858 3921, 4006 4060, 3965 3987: 2.6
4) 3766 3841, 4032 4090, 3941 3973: 3.0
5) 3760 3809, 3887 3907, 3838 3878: -0.9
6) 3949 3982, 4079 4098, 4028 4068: -4.4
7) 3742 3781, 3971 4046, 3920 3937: 3.2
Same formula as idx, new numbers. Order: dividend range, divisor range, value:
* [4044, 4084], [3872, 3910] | 1.15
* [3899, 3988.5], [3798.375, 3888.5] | 1.03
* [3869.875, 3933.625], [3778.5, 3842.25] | 1.12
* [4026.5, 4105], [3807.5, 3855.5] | 1.28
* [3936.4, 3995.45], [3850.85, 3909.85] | 0.98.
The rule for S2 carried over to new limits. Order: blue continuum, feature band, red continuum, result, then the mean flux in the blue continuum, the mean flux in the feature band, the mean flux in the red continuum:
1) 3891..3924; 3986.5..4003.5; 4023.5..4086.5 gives -0.4 AA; 10.9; 12.1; 12.4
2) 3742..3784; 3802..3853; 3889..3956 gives 0.3 AA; 9.23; 9.67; 10.5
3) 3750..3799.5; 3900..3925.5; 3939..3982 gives -3.1 AA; 9.27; 11.2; 10.3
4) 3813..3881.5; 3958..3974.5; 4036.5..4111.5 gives 3.2 AA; 10.1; 9.1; 12.3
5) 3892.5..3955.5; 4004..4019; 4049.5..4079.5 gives -1.1 AA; 10.4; 12.6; 12.4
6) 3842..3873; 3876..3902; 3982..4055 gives 1.5 AA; 10.7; 10.4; 12.5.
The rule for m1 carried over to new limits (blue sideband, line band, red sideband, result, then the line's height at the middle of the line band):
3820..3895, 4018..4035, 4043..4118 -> -0.09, 11.8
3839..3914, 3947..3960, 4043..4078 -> 0.02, 11.4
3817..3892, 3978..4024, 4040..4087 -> -0.05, 11.7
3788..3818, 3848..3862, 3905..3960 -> -0.08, 10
